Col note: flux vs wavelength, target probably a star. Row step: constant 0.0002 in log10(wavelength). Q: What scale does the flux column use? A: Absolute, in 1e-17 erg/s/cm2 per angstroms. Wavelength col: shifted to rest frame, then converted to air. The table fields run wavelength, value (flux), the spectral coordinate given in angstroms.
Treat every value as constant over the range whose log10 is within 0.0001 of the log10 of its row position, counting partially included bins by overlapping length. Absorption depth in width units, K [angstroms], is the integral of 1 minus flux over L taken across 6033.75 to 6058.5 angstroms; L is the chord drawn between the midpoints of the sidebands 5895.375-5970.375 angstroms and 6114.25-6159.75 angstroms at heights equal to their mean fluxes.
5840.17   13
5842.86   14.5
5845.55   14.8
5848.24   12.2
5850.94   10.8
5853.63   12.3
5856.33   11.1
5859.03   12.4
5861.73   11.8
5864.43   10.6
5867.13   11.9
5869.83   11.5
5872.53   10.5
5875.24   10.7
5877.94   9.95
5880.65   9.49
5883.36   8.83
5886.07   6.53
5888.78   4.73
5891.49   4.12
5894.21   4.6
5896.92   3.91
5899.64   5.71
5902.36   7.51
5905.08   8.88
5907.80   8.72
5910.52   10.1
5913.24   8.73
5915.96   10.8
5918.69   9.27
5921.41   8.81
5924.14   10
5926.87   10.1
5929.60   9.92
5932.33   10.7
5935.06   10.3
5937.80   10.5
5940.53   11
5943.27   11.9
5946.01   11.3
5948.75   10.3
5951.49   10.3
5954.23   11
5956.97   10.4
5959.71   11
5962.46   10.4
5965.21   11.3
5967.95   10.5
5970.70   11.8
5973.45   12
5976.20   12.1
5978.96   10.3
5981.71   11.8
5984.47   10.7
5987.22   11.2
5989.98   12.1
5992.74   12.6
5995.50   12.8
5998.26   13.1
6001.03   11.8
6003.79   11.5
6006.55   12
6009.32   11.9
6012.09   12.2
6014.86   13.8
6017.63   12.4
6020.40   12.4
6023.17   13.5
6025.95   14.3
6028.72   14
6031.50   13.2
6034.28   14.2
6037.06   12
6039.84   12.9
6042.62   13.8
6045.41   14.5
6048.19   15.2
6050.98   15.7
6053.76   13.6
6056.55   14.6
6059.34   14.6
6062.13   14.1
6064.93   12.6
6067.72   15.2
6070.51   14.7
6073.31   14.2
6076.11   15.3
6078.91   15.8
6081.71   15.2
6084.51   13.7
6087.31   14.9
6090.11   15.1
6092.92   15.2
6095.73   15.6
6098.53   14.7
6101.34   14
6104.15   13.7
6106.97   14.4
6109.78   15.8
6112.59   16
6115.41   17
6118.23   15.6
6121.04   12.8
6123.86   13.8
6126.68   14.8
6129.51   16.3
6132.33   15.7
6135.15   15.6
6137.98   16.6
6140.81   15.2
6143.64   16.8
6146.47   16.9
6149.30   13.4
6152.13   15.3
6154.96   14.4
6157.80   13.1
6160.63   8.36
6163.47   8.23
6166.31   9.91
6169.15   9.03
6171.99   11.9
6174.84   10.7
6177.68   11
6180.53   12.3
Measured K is -2.6 angstroms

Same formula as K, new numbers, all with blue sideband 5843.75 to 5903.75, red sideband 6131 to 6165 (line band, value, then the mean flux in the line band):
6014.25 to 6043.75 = -3.0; 13.3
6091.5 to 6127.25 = -3.8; 14.9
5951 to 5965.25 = 0.2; 10.7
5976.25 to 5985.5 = 0.1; 11.1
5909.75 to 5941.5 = 0.9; 10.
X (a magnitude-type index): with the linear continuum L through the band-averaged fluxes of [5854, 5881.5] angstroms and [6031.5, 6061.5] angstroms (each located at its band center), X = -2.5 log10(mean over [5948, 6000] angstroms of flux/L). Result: 0.13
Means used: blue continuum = 11.1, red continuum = 14.1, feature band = 11.4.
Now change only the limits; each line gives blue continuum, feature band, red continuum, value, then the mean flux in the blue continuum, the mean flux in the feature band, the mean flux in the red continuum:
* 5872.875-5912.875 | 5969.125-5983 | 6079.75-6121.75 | -0.107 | 7.52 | 11.6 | 15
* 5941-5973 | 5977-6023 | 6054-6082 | 0.025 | 11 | 12.1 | 14.6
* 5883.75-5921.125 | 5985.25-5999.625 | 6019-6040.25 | -0.066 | 7.29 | 12.3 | 13.3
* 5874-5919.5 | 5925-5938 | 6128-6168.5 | -0.190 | 7.77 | 10.3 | 13.9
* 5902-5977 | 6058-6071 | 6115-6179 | -0.159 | 10.4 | 14.2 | 13.5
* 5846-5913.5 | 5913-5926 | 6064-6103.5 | 0.071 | 9.18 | 9.61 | 14.7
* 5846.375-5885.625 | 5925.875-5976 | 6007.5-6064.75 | 0.134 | 11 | 10.9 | 13.6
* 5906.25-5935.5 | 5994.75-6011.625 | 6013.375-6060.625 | 0.040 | 9.75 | 12.2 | 13.8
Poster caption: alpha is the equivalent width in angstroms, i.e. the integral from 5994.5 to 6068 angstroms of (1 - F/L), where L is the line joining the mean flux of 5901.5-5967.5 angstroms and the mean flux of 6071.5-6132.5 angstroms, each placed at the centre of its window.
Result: -2.5 angstroms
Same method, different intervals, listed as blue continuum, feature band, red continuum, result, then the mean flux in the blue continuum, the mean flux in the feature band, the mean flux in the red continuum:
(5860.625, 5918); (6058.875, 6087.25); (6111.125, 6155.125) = -1.72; 8.55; 14.6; 15.4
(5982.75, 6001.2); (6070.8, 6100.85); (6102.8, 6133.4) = -1.33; 12.1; 14.9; 15.1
